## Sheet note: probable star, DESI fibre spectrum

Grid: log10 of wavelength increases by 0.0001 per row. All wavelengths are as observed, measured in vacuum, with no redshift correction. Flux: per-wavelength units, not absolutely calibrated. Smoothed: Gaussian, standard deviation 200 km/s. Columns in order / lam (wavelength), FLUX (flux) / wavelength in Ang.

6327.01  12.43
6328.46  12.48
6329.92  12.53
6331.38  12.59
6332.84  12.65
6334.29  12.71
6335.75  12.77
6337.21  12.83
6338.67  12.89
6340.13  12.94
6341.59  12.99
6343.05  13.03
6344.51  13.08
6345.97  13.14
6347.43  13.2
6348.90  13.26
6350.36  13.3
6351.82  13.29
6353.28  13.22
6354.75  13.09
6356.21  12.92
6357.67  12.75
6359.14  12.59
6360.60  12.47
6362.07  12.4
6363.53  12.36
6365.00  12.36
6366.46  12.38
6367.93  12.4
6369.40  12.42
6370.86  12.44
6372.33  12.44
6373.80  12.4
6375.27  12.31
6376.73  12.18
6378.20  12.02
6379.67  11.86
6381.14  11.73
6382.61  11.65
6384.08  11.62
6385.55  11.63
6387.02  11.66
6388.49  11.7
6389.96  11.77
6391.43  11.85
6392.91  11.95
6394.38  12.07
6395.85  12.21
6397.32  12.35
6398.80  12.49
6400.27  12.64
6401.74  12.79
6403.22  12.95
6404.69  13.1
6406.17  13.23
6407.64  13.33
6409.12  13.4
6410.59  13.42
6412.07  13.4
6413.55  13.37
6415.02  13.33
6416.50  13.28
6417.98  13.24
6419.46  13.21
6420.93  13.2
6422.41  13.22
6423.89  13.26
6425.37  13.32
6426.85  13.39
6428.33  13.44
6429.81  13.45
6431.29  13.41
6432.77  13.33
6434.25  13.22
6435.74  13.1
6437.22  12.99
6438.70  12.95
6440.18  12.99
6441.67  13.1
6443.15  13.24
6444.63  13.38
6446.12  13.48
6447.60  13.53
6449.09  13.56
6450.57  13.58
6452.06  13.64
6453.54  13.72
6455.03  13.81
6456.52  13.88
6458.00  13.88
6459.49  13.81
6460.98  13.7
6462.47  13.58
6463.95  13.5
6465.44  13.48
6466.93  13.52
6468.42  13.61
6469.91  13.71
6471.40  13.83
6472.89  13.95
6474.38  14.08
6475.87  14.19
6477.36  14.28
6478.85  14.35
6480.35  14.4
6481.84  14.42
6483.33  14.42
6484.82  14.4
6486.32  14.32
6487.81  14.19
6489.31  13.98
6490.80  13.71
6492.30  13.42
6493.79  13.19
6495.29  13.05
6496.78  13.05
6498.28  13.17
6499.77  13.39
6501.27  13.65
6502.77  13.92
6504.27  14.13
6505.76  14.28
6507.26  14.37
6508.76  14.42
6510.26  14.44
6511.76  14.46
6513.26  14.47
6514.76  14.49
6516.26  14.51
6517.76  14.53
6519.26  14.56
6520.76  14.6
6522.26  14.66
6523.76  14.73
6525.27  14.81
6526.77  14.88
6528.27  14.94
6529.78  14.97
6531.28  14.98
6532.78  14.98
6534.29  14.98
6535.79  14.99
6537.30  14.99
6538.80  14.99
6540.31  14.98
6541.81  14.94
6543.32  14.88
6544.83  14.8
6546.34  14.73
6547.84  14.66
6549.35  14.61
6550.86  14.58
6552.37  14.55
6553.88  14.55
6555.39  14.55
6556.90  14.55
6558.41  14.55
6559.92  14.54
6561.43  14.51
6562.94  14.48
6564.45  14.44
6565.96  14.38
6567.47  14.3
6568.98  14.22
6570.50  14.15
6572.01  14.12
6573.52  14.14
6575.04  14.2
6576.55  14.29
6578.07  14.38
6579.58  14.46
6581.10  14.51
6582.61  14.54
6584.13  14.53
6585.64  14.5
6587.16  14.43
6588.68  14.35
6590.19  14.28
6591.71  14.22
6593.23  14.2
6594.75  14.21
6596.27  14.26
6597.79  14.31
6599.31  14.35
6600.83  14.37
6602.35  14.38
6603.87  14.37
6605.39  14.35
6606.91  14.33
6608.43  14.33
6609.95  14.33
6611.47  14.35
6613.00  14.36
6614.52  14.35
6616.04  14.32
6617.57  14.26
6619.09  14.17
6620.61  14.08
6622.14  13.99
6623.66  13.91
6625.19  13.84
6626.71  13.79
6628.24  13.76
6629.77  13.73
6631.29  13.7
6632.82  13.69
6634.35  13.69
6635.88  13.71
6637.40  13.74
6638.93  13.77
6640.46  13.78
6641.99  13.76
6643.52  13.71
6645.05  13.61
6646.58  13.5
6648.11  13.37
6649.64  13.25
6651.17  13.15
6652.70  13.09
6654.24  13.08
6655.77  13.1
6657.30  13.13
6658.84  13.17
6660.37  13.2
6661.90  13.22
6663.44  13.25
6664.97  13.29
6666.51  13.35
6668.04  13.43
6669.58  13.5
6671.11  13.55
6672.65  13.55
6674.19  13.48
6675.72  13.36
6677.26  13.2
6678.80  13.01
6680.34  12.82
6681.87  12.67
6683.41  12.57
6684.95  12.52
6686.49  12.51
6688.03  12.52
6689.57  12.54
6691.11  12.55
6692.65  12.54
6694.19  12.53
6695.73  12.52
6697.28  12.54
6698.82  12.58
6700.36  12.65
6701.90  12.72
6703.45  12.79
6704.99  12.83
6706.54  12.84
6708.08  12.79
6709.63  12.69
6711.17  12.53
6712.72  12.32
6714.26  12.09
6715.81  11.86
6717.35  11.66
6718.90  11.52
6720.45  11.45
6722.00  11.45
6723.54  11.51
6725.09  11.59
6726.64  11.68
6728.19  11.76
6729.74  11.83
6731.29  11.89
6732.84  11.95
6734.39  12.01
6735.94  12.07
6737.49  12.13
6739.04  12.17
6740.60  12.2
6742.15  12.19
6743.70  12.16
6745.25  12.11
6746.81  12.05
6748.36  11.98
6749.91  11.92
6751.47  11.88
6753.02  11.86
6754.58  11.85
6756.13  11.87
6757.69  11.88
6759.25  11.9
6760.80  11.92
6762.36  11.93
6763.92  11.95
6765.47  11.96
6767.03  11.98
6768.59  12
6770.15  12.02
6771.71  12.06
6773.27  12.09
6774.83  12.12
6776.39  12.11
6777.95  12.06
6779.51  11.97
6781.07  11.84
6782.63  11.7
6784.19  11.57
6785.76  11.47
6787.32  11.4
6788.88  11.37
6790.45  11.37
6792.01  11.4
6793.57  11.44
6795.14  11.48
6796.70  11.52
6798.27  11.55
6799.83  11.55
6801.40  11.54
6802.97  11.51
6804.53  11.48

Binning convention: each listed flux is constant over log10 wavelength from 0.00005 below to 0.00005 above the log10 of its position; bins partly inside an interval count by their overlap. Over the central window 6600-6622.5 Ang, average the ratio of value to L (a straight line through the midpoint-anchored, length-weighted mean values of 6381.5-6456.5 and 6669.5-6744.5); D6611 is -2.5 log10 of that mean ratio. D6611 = -0.14 mag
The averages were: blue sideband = 13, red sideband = 12.4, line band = 14.3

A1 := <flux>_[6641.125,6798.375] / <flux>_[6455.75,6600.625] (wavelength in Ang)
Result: 0.87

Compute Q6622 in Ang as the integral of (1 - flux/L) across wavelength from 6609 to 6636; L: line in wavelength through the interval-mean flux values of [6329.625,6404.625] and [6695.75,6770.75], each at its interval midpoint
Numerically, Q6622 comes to -3.99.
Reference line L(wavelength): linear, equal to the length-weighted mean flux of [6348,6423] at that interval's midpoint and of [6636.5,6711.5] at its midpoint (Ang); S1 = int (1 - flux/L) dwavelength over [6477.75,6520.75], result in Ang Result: -4.3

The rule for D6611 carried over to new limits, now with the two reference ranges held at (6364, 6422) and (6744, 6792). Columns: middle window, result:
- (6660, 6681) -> -0.109 mag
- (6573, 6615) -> -0.179 mag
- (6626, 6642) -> -0.138 mag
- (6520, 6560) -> -0.203 mag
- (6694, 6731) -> -0.020 mag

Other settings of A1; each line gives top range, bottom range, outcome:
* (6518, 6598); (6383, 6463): 1.12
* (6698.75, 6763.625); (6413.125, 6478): 0.89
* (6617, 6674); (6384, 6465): 1.04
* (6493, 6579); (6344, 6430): 1.14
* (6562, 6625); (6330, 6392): 1.14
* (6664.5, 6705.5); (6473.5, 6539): 0.90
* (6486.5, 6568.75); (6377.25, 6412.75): 1.17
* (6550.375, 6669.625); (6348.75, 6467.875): 1.09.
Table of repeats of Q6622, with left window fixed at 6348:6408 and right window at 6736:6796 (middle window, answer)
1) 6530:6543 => -3.0 Ang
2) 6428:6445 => -1.2 Ang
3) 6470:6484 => -2.2 Ang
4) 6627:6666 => -4.6 Ang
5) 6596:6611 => -2.8 Ang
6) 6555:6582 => -4.9 Ang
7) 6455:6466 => -1.2 Ang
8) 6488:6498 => -1.0 Ang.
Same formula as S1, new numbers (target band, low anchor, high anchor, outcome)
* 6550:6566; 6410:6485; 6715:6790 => -1.93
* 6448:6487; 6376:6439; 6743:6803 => -4.09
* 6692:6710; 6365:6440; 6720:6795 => -1.02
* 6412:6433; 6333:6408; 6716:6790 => -1.49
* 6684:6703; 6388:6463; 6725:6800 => -0.69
